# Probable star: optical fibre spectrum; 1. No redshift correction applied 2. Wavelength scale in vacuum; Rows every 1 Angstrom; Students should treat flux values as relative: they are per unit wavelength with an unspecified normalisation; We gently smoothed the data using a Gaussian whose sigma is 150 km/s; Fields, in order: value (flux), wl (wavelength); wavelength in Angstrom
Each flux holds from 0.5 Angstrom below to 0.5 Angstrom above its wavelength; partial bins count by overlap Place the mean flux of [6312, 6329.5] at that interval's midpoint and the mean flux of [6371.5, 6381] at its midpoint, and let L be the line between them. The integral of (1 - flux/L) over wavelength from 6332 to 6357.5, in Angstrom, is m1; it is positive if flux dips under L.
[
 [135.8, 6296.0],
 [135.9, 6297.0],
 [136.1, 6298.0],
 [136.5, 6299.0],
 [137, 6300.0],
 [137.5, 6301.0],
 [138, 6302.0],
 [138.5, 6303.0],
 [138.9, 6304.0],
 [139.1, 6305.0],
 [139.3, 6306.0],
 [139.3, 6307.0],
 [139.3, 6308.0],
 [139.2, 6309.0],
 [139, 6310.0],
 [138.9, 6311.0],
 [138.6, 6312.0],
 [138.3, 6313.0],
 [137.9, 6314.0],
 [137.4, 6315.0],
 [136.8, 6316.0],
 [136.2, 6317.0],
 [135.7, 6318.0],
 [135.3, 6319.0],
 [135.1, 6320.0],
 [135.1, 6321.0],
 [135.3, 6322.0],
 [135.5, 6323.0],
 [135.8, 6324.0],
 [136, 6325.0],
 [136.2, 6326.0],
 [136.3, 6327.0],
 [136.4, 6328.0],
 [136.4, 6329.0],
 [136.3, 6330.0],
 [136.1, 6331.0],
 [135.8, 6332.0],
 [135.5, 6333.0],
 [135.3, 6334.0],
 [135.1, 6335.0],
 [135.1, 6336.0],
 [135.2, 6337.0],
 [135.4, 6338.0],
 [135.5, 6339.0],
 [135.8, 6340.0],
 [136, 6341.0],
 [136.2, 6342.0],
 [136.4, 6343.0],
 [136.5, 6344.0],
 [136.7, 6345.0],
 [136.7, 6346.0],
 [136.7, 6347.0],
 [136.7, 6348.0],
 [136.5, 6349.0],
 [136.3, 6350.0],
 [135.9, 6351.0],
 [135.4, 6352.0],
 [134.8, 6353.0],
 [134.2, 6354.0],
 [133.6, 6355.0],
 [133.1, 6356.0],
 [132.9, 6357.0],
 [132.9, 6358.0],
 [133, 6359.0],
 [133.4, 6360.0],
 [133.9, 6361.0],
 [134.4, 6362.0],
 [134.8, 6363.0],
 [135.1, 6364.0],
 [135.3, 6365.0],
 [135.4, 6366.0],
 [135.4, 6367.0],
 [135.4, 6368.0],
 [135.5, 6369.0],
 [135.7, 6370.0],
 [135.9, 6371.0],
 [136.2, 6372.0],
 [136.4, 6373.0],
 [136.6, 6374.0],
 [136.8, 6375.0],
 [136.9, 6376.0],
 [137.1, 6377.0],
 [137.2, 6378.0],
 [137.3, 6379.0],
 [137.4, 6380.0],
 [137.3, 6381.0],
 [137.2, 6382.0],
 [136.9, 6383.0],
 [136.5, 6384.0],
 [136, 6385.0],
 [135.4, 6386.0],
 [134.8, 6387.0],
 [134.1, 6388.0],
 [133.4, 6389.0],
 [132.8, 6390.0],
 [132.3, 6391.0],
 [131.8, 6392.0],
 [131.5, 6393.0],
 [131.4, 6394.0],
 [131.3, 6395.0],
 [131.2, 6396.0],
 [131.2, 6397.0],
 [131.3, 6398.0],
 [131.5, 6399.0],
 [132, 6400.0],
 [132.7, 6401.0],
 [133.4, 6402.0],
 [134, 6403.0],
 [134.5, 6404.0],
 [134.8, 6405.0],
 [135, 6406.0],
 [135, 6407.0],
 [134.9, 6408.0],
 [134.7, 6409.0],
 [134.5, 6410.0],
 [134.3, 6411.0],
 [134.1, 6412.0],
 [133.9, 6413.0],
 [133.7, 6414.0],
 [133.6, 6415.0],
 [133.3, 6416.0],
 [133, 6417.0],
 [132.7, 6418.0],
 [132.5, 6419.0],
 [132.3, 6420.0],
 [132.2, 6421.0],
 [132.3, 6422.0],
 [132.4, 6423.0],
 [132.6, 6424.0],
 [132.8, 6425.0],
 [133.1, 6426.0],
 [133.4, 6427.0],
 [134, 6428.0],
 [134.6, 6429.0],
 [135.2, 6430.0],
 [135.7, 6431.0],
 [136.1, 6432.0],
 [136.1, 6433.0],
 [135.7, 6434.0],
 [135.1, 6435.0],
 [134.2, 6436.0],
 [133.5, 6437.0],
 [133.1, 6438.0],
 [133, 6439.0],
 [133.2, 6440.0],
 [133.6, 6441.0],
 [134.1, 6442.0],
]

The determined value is 0.2 Angstrom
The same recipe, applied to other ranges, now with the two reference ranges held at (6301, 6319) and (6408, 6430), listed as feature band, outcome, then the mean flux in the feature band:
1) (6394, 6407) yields 0.1 Angstrom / 133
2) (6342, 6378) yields 0.1 Angstrom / 135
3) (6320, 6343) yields 0.2 Angstrom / 136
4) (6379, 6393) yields 0.0 Angstrom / 135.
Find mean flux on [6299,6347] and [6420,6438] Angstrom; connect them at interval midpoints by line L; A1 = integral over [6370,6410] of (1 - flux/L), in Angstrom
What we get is 0.1 Angstrom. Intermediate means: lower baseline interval 137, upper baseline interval 134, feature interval 135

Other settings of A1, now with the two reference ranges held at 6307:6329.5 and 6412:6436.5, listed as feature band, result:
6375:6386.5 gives -0.15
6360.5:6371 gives 0.03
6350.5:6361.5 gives 0.15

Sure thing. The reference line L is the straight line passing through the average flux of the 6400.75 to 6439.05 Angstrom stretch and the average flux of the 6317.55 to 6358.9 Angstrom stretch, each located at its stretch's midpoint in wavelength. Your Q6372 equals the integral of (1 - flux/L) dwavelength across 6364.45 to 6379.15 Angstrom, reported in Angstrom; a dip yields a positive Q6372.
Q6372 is -0.1 Angstrom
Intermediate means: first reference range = 136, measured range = 136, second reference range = 134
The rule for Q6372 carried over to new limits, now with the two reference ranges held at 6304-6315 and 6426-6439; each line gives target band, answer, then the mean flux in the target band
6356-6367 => 0.2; 134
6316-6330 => 0.3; 136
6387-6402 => 0.4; 132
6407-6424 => 0.2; 133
